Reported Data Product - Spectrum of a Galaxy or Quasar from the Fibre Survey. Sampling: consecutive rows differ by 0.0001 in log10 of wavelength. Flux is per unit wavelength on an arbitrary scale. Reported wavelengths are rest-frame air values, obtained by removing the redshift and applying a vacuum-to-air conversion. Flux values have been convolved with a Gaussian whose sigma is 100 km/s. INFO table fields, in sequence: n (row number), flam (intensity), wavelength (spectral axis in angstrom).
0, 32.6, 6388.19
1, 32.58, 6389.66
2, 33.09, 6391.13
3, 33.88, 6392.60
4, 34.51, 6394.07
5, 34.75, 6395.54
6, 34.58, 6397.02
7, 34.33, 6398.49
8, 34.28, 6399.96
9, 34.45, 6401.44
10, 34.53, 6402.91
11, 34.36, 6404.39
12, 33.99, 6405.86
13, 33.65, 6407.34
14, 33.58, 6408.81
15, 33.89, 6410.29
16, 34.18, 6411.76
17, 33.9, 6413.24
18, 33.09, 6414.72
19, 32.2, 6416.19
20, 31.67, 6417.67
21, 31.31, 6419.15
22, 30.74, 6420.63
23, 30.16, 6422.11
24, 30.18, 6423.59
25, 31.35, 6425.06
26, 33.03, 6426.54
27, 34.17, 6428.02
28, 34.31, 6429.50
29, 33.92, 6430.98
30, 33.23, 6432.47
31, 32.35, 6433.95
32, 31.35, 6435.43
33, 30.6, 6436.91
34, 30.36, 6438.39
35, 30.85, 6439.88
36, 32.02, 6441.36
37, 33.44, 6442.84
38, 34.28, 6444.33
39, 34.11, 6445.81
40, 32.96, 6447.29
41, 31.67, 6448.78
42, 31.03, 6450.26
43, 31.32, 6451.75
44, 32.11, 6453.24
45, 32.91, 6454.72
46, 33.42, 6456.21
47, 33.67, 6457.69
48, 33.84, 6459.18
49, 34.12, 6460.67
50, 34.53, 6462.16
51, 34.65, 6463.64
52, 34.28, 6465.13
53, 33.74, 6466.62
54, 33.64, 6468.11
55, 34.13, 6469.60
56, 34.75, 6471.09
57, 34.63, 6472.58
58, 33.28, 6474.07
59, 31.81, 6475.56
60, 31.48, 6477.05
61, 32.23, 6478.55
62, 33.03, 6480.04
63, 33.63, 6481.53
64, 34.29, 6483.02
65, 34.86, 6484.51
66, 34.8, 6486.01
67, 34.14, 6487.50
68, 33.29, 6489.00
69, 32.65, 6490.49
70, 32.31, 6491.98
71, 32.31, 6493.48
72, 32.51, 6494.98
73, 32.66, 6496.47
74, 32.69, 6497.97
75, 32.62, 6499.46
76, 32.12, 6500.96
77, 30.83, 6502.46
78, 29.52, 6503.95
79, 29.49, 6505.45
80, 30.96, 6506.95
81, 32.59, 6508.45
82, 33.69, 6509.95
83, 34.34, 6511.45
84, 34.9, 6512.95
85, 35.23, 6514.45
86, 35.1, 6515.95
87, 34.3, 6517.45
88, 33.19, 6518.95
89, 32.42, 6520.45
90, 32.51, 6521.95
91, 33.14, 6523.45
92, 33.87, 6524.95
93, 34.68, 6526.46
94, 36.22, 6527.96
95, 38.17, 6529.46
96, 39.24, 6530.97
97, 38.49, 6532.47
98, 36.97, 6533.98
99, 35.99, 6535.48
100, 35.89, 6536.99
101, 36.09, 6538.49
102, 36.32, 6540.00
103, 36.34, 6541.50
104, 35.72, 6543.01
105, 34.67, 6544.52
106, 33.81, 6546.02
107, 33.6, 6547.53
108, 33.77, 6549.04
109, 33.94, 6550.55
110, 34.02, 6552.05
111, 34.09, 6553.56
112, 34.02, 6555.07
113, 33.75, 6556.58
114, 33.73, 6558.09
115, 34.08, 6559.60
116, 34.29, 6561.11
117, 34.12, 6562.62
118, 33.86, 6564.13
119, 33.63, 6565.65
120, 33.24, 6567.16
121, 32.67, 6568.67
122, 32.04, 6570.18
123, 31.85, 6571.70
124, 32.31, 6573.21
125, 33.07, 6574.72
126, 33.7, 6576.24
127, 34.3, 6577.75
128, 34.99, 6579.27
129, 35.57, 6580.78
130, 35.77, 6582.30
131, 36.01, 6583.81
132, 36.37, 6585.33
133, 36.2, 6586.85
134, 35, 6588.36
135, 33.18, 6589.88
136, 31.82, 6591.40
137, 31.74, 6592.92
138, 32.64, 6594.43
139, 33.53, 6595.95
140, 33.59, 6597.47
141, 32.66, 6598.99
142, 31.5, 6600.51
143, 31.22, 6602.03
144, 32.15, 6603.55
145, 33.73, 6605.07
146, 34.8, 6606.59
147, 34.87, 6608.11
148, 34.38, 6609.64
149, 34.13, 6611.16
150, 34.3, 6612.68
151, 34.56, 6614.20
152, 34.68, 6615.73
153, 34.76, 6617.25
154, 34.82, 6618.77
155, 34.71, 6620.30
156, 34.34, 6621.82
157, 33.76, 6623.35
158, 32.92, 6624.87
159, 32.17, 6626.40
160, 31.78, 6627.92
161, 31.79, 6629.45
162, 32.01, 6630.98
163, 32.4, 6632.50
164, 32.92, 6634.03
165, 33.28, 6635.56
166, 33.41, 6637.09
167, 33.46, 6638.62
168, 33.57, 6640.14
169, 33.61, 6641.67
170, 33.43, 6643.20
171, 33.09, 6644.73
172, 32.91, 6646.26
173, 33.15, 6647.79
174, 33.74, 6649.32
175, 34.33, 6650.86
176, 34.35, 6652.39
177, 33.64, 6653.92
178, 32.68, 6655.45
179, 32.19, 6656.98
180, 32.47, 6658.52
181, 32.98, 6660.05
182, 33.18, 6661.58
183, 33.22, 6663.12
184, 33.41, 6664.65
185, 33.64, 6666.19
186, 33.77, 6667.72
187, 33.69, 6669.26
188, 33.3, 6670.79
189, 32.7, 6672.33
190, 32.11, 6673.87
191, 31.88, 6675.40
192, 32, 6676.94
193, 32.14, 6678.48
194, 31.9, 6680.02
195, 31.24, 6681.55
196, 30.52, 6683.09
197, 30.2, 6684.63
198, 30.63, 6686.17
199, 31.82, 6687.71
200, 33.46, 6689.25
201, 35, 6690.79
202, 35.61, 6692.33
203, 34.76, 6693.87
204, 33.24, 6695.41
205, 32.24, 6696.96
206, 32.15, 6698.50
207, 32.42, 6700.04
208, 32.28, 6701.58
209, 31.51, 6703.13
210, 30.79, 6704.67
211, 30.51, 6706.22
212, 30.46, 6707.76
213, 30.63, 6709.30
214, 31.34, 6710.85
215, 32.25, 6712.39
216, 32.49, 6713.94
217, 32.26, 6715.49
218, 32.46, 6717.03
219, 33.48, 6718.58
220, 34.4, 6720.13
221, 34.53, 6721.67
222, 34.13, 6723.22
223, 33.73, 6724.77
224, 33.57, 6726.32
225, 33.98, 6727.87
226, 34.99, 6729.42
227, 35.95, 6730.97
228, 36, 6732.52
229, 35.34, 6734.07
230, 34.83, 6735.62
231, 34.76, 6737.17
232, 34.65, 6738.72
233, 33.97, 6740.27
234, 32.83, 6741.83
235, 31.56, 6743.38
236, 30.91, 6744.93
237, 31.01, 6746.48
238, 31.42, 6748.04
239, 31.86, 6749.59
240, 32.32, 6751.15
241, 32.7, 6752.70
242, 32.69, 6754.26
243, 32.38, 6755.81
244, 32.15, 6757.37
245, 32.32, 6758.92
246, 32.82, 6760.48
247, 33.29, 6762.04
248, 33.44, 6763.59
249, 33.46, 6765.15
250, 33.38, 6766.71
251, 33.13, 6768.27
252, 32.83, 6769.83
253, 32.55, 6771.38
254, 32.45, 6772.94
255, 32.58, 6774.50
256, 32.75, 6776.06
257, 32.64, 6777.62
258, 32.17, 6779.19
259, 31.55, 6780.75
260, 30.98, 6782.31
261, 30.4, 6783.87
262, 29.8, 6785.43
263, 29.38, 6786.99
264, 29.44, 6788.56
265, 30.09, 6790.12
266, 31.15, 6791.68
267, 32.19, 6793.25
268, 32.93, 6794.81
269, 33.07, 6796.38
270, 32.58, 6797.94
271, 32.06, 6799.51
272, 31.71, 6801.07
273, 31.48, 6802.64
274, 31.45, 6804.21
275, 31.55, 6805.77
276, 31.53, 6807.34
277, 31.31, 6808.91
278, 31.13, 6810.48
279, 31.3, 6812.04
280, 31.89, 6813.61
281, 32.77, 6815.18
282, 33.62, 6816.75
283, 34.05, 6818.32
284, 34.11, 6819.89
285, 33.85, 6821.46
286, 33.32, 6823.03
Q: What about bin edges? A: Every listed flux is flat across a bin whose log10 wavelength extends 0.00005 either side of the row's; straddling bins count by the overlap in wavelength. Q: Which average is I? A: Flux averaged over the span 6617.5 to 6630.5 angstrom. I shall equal 33.3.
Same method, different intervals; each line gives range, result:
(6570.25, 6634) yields 33.6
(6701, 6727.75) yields 32.4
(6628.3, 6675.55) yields 33.1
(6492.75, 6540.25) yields 34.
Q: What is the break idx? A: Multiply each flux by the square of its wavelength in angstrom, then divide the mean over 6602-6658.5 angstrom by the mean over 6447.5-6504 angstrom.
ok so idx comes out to 1.06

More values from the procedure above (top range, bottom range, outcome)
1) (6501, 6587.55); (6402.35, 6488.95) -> 1.07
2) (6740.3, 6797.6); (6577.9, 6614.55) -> 0.99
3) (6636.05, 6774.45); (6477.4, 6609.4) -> 1.02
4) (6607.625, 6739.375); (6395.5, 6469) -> 1.08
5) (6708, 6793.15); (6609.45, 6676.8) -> 1.01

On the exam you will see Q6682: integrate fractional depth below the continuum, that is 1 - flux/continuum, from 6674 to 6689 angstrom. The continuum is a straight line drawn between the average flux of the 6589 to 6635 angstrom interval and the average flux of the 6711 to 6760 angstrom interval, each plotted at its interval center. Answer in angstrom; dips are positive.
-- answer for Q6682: 0.8 angstrom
